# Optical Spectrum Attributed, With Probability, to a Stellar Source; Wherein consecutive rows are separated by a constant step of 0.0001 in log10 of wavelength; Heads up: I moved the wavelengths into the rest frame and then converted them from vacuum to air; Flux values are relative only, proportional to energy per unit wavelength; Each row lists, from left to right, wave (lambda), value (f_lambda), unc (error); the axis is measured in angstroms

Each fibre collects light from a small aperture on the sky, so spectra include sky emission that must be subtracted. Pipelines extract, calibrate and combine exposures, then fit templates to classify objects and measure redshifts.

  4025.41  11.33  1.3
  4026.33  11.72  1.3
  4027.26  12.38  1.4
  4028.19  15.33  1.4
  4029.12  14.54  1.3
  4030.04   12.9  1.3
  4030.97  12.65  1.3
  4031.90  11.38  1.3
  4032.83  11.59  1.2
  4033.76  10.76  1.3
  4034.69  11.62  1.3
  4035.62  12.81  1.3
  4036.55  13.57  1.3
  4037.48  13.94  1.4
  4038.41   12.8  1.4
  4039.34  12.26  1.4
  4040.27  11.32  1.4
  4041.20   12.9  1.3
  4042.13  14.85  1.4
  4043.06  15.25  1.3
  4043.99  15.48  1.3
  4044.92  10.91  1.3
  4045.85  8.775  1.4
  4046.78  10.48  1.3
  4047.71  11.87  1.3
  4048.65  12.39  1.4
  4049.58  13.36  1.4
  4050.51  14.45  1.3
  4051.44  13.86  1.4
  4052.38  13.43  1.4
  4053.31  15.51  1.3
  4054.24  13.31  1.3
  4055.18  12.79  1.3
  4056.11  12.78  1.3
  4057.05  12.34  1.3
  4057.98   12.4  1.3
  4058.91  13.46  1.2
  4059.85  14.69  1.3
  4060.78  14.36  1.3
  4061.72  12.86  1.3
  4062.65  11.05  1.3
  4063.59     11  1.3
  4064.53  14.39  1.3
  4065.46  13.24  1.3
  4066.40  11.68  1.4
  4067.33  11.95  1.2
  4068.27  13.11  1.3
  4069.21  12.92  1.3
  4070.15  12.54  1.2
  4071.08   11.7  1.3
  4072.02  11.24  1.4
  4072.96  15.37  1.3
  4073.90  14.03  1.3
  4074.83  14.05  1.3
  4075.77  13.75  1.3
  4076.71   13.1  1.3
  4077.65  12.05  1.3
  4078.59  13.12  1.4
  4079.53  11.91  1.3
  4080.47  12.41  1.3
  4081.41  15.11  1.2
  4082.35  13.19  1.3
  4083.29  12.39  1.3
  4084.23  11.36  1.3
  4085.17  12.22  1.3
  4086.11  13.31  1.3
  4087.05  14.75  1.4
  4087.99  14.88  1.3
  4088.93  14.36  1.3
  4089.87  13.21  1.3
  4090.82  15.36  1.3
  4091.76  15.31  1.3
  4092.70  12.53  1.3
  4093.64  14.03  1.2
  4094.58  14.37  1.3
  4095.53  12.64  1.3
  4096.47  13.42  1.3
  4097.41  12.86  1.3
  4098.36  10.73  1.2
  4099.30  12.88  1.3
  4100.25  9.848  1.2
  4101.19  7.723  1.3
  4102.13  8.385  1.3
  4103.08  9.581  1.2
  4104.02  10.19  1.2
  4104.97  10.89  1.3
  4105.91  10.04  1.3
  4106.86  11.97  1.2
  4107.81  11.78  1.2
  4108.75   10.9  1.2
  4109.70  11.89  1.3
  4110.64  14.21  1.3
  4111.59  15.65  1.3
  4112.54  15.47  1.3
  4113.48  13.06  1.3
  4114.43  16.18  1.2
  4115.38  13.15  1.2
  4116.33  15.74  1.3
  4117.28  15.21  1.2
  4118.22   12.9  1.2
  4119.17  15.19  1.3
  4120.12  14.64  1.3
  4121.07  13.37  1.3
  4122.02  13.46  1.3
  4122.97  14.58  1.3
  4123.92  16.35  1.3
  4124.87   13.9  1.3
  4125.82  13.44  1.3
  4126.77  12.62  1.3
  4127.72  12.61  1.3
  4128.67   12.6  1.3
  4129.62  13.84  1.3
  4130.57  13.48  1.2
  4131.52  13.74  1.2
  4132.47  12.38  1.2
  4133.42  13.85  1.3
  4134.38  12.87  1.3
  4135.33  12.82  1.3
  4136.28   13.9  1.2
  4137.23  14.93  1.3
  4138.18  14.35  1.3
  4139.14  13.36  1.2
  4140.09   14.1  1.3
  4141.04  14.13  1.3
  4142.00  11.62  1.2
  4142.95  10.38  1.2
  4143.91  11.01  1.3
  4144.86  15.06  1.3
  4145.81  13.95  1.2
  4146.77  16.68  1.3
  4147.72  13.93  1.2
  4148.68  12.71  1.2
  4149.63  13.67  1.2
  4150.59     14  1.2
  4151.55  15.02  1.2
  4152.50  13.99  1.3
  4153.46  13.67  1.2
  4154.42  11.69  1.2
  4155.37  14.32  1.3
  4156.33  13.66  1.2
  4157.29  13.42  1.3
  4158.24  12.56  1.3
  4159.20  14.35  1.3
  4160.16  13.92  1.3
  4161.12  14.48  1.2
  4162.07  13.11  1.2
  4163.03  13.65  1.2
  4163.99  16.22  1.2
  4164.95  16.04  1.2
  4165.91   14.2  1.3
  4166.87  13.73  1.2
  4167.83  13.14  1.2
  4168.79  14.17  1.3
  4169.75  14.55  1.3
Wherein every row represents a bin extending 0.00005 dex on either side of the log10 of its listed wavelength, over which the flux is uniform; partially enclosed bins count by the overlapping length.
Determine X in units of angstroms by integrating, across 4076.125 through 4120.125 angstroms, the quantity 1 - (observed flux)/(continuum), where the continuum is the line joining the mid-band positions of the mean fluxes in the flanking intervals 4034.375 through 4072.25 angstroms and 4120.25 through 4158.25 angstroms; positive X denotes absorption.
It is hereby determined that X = 1.1 angstroms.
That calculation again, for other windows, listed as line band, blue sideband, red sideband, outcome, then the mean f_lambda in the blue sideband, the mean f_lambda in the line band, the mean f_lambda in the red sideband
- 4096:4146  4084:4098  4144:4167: 3.2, 13.7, 13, 14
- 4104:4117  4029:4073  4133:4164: 0.2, 12.8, 13.1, 13.6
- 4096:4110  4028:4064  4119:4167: 2.6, 12.9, 10.9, 13.7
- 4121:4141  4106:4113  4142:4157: -0.6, 12.9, 13.7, 13.5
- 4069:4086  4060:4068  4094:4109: -1.1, 12.7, 12.9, 11.2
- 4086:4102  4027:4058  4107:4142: 0.5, 12.9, 13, 13.7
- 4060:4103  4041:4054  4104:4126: 1.8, 13.1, 12.8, 13.6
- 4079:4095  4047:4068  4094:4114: -1.7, 13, 13.6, 11.9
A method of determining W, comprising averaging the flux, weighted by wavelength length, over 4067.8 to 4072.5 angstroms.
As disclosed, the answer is 12.3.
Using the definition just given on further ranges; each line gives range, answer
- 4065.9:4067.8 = 11.8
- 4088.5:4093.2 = 14.2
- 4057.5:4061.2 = 13.7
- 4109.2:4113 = 14.3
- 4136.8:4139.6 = 14.2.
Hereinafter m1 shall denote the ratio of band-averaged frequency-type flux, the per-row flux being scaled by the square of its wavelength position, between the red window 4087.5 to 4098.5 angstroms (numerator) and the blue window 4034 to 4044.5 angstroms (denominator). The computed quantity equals 1.06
